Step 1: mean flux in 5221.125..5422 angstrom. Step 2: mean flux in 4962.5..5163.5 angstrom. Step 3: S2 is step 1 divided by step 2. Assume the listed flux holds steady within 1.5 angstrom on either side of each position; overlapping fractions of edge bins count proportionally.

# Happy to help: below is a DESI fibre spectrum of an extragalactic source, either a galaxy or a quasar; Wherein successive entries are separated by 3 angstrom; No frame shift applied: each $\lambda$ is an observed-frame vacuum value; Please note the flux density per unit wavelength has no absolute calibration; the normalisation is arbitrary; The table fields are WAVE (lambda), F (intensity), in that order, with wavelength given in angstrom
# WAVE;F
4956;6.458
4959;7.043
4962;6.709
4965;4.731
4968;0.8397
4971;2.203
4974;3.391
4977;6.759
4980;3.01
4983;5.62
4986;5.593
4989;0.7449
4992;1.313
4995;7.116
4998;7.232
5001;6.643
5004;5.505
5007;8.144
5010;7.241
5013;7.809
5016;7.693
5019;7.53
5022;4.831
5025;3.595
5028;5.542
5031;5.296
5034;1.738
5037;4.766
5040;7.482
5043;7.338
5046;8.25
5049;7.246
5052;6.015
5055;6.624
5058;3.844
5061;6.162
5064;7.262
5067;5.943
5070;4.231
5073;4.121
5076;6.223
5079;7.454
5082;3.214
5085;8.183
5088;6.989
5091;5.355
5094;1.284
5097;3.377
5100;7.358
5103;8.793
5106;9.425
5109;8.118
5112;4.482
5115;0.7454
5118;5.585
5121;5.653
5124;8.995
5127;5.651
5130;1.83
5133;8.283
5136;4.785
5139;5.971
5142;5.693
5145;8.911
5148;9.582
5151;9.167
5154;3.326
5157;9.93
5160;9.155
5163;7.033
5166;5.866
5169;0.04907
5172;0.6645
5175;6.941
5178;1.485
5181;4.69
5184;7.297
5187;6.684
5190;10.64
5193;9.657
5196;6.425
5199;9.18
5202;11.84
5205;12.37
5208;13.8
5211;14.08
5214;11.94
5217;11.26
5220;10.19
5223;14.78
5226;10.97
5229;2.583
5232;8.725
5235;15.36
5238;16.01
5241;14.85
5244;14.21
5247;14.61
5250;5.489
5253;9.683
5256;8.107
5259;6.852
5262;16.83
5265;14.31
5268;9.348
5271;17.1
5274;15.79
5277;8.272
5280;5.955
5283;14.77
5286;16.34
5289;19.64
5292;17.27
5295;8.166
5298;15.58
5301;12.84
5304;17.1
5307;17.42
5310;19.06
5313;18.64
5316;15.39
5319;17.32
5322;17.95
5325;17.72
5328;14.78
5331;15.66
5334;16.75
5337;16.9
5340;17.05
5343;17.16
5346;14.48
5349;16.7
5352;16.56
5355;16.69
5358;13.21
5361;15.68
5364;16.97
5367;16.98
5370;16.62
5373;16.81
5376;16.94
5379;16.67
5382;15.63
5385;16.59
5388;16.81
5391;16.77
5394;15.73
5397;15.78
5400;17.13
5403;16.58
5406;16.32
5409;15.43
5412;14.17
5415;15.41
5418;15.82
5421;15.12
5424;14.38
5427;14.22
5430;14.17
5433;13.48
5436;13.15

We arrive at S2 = 2.54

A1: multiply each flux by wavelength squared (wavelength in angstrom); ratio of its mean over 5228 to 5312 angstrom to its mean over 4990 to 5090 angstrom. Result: 2.38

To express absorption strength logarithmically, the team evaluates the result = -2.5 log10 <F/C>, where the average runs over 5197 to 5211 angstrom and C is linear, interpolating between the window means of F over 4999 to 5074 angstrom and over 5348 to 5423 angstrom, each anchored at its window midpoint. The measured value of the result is -0.09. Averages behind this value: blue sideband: 6.05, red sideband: 16.1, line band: 11.9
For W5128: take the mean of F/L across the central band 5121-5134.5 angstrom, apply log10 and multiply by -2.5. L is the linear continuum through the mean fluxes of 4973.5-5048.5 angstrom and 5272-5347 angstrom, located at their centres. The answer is 0.48 mag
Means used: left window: 5.66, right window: 15.5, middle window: 6.13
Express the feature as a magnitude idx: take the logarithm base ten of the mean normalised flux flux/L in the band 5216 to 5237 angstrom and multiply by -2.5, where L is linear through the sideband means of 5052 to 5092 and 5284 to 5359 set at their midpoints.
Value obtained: 0.15 mag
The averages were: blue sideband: 5.83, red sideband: 16.3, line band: 10.7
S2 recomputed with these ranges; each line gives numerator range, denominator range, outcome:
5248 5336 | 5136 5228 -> 1.72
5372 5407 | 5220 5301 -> 1.34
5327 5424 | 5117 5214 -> 2.20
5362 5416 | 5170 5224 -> 1.82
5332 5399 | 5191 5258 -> 1.47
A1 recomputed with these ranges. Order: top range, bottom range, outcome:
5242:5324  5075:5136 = 2.56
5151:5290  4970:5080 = 1.94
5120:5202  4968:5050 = 1.27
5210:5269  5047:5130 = 2.10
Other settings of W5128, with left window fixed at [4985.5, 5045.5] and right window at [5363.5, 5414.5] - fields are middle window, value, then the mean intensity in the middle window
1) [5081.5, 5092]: 0.24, 6.22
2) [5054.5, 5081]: 0.25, 5.68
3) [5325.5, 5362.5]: -0.07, 16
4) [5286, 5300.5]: -0.12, 15.1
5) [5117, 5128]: 0.31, 6.55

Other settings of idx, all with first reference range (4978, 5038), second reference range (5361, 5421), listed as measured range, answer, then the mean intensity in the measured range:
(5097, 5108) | 0.04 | 7.8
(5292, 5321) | -0.15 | 15.8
